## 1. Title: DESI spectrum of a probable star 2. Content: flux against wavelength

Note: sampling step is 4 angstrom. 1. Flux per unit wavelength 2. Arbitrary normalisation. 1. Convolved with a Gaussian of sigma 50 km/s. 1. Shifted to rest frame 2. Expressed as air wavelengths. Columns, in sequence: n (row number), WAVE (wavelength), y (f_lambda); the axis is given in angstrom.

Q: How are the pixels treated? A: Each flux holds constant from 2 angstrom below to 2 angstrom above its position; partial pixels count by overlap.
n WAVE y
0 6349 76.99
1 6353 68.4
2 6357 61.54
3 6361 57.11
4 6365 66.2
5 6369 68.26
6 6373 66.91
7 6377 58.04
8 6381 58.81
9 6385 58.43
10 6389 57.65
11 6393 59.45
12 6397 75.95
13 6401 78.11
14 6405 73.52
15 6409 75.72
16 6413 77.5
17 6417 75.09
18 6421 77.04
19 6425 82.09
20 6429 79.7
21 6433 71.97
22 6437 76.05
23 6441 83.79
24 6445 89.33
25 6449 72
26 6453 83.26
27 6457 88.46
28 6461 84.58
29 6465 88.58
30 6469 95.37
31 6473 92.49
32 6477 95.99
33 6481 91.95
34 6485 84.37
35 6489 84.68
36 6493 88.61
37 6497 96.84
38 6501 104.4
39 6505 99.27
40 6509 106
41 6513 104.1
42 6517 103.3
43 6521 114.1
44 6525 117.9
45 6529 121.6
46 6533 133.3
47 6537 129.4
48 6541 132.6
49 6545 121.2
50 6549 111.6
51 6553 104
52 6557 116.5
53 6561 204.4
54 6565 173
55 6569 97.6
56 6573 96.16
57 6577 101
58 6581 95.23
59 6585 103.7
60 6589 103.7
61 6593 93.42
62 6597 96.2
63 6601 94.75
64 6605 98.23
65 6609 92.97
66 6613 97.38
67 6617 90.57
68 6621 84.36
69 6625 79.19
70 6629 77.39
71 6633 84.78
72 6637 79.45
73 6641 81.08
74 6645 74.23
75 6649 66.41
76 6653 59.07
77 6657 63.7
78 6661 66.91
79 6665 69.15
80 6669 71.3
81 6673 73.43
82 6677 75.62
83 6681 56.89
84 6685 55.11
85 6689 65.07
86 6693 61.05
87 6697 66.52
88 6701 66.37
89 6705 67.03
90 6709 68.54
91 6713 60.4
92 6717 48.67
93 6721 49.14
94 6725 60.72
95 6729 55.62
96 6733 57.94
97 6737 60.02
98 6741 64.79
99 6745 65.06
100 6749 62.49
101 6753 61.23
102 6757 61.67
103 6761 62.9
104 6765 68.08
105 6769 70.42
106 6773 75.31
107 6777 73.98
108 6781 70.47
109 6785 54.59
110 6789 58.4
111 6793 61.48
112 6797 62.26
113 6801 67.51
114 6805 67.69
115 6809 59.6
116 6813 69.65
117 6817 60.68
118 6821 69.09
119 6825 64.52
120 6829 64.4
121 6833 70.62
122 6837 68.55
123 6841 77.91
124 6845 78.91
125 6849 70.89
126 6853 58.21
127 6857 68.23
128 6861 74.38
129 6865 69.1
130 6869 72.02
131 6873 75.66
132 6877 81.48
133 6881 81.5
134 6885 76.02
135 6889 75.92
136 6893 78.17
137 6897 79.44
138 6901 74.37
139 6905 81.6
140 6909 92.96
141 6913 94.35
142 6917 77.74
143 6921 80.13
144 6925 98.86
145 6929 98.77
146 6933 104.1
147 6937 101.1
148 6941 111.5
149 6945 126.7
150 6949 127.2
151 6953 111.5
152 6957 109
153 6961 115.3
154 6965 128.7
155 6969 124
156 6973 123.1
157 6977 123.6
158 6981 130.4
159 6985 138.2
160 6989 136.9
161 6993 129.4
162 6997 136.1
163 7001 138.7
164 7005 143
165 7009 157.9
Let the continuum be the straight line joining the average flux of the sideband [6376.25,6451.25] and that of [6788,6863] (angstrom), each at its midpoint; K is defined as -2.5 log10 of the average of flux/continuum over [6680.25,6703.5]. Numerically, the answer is 0.11 mag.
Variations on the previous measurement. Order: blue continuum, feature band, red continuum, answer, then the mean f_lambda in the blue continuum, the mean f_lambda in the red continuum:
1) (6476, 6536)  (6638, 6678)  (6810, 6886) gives 0.26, 104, 70.9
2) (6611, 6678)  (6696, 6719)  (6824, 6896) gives 0.20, 76.1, 72.8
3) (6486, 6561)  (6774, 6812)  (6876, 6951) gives 0.46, 113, 91.8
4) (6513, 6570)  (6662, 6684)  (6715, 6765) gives 0.20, 127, 59.5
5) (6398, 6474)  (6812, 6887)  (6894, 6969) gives 0.35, 81.1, 101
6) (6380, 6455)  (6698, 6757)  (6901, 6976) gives 0.46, 74.2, 105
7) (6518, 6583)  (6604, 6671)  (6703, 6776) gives 0.21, 123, 62.4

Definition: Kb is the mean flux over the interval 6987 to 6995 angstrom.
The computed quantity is 133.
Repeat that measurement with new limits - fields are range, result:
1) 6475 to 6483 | 94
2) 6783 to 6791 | 56.5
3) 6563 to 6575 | 122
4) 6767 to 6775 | 72.9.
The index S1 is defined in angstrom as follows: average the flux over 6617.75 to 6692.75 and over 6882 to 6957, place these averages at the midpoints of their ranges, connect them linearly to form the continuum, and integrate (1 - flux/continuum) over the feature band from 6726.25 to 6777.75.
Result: 10.00 angstrom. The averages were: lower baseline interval 71.4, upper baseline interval 94.1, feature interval 64.3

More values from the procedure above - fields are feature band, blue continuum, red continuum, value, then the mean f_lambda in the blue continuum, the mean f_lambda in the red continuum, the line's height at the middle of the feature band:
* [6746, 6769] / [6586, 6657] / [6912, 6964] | 7.3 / 85.1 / 105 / 93.7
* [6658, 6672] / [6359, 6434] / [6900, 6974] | 2.9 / 69.3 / 104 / 86.7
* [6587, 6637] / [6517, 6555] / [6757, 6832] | 6.4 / 120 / 65.6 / 104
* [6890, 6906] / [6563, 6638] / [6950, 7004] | 5.6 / 97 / 127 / 121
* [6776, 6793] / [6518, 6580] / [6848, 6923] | 5.2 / 124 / 77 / 91.2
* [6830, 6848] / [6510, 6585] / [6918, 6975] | 6.4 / 120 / 111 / 113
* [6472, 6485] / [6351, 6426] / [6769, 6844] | -4.7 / 68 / 66.8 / 67.7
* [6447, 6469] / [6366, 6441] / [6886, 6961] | -3.3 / 70.9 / 96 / 73.5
